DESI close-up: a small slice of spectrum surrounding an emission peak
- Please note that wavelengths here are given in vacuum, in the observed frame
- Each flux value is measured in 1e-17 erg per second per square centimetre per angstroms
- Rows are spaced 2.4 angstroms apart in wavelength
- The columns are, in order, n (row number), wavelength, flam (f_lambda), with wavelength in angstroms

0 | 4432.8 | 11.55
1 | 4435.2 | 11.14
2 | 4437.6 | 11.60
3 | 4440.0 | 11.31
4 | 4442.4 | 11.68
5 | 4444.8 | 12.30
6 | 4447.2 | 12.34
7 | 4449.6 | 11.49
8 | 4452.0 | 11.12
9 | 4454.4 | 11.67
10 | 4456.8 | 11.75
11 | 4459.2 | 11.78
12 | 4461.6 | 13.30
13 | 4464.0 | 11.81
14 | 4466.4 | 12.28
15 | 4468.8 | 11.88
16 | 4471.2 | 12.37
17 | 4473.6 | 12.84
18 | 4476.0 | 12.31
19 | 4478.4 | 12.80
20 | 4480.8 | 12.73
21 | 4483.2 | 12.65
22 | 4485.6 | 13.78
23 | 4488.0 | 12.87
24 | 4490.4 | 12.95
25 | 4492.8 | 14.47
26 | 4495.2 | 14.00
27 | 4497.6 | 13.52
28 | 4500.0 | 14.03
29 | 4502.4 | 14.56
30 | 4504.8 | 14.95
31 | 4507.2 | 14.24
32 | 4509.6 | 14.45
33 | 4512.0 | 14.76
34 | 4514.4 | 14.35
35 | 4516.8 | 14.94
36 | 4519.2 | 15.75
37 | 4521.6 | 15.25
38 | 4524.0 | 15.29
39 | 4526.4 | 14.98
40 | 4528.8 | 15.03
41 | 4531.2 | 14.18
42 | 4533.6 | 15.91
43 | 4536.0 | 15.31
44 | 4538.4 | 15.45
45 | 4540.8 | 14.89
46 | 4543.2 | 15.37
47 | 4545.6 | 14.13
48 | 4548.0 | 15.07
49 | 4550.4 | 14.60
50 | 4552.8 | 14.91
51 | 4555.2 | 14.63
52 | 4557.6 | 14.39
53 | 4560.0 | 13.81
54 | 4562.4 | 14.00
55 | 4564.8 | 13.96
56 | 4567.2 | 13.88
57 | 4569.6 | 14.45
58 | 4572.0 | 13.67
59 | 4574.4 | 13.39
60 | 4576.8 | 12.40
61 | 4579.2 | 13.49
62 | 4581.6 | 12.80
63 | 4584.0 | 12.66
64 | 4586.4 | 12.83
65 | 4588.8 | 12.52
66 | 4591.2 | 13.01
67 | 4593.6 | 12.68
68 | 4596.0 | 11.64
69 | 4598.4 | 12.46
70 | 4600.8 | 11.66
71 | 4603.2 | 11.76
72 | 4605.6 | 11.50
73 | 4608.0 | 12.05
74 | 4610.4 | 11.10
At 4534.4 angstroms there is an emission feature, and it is Mg II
